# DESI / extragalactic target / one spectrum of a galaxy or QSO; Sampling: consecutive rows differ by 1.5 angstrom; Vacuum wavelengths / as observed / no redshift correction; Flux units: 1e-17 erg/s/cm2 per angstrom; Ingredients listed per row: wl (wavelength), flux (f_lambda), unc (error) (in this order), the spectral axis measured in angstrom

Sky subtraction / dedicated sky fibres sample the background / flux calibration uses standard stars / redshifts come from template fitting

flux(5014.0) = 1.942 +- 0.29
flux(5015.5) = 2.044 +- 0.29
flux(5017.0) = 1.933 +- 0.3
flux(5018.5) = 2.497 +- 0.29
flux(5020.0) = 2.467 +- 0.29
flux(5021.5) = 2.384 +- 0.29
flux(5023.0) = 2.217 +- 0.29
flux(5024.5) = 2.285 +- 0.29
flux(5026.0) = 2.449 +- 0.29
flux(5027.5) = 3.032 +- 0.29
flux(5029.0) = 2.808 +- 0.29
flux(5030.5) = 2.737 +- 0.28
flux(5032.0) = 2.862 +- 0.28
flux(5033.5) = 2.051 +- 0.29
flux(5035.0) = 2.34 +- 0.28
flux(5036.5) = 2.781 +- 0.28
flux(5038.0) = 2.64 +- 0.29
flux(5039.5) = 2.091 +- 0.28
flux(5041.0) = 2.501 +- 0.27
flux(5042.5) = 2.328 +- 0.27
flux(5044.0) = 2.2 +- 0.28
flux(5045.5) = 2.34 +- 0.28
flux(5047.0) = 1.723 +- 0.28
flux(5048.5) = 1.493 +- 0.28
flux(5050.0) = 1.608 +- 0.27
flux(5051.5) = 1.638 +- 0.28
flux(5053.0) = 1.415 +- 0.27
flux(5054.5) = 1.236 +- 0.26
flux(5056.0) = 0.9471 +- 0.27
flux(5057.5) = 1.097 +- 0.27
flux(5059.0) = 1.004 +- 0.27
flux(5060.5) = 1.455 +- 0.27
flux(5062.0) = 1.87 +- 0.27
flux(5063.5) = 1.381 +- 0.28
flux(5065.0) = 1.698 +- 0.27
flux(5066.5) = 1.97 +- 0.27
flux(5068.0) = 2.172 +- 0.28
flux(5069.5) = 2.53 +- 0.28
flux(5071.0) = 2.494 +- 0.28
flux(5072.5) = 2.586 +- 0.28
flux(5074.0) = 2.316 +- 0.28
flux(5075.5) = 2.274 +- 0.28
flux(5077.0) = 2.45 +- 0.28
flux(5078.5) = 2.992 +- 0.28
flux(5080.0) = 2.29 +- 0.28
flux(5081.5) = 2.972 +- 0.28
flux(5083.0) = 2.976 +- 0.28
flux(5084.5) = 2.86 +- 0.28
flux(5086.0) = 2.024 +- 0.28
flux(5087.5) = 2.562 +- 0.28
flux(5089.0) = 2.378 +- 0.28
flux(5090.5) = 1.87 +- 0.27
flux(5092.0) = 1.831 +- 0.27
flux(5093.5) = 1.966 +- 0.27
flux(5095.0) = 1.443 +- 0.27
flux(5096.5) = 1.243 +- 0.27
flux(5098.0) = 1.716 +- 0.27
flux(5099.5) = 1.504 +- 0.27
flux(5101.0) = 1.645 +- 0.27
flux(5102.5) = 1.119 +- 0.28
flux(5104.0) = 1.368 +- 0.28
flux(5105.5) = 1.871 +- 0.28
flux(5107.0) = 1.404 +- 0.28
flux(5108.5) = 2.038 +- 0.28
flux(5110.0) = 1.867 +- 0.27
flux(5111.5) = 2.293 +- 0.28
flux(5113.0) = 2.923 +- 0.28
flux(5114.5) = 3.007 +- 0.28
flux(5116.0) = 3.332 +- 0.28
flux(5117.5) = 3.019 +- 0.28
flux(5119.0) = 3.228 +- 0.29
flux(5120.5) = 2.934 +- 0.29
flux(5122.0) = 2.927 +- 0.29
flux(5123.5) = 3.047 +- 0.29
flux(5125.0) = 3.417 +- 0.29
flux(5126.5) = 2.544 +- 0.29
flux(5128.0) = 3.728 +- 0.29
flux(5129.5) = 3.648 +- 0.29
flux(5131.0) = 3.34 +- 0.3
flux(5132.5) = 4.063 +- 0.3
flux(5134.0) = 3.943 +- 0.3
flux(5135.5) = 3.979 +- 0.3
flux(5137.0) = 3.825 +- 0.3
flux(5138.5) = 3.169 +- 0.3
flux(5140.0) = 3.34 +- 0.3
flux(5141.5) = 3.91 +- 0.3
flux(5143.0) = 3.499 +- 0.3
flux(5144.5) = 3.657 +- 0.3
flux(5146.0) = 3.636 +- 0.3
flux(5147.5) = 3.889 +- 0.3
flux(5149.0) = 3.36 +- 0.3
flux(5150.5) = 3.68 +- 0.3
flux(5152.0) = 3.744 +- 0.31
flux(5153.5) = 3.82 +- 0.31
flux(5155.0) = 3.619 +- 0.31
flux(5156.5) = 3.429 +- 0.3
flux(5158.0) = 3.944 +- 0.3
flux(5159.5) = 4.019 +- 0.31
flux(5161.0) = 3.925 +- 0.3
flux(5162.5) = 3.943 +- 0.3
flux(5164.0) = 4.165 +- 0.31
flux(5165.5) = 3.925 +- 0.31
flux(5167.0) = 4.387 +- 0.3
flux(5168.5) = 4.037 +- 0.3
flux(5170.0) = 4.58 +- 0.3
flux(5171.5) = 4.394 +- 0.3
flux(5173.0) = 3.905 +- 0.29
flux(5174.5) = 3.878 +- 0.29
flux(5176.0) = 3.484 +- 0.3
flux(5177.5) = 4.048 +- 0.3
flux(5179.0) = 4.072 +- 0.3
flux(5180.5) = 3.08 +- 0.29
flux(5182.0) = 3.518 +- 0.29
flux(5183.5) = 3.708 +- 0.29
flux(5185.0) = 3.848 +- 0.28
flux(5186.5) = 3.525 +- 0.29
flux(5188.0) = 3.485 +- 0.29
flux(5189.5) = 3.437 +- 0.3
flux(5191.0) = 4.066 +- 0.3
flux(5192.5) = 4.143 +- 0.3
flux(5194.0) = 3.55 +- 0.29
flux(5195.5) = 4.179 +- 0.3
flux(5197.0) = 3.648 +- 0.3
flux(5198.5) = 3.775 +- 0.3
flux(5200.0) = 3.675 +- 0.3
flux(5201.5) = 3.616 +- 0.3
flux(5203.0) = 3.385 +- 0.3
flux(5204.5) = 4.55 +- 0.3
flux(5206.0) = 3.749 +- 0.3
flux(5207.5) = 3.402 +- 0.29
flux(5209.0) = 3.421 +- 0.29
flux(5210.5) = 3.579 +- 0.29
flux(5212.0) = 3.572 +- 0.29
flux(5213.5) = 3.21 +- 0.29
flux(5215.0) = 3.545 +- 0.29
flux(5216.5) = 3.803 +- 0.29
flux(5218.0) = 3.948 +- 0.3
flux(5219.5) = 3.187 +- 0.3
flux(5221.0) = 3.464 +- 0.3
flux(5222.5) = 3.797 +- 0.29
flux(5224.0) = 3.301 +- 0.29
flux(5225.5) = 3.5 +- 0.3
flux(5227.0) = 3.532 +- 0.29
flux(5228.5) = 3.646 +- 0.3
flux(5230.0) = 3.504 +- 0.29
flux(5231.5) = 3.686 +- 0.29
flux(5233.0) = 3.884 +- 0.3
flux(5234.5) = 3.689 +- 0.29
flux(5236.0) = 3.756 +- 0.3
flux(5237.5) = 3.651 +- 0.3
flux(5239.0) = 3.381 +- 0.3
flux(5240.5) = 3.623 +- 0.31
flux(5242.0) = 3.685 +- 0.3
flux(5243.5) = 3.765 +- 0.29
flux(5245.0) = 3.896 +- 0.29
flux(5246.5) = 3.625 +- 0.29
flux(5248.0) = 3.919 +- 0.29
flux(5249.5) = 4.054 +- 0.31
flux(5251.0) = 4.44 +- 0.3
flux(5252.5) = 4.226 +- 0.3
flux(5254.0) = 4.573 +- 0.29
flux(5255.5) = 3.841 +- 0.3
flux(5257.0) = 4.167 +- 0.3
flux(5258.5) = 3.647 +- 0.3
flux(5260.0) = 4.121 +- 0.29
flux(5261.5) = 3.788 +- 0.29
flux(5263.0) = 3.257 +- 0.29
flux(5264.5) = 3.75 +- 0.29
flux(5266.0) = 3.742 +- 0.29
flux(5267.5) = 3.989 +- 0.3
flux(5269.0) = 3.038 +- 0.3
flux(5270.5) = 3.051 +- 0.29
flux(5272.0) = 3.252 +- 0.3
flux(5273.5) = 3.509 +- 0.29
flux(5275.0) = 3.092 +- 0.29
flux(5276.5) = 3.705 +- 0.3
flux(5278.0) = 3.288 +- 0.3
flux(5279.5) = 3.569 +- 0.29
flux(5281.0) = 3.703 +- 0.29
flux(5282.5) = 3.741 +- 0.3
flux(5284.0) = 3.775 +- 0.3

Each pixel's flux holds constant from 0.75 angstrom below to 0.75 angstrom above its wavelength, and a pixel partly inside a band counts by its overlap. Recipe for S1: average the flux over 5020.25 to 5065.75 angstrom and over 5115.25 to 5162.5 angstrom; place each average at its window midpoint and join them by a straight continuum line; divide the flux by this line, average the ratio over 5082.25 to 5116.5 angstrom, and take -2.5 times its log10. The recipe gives 0.38 mag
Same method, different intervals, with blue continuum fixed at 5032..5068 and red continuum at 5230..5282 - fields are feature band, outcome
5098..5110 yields 0.417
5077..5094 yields -0.130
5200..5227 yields -0.083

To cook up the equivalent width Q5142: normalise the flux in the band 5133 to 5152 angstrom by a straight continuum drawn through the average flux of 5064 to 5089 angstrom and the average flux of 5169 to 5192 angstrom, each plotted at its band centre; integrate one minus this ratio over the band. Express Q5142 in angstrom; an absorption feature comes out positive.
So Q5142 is -2.08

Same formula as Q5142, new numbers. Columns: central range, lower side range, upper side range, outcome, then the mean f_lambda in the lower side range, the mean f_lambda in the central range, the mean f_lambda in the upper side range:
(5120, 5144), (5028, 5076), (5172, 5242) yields -4.9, 2.02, 3.46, 3.66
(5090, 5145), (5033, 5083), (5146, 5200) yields 6.0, 2.04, 2.69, 3.83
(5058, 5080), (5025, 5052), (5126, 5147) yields 5.3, 2.32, 2.08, 3.61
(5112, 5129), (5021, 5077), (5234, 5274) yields -2.7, 2.08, 3.1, 3.76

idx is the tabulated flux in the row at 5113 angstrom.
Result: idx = 2.923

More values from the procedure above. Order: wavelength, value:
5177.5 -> 4.048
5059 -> 1.004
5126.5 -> 2.544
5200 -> 3.675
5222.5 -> 3.797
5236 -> 3.756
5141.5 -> 3.91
